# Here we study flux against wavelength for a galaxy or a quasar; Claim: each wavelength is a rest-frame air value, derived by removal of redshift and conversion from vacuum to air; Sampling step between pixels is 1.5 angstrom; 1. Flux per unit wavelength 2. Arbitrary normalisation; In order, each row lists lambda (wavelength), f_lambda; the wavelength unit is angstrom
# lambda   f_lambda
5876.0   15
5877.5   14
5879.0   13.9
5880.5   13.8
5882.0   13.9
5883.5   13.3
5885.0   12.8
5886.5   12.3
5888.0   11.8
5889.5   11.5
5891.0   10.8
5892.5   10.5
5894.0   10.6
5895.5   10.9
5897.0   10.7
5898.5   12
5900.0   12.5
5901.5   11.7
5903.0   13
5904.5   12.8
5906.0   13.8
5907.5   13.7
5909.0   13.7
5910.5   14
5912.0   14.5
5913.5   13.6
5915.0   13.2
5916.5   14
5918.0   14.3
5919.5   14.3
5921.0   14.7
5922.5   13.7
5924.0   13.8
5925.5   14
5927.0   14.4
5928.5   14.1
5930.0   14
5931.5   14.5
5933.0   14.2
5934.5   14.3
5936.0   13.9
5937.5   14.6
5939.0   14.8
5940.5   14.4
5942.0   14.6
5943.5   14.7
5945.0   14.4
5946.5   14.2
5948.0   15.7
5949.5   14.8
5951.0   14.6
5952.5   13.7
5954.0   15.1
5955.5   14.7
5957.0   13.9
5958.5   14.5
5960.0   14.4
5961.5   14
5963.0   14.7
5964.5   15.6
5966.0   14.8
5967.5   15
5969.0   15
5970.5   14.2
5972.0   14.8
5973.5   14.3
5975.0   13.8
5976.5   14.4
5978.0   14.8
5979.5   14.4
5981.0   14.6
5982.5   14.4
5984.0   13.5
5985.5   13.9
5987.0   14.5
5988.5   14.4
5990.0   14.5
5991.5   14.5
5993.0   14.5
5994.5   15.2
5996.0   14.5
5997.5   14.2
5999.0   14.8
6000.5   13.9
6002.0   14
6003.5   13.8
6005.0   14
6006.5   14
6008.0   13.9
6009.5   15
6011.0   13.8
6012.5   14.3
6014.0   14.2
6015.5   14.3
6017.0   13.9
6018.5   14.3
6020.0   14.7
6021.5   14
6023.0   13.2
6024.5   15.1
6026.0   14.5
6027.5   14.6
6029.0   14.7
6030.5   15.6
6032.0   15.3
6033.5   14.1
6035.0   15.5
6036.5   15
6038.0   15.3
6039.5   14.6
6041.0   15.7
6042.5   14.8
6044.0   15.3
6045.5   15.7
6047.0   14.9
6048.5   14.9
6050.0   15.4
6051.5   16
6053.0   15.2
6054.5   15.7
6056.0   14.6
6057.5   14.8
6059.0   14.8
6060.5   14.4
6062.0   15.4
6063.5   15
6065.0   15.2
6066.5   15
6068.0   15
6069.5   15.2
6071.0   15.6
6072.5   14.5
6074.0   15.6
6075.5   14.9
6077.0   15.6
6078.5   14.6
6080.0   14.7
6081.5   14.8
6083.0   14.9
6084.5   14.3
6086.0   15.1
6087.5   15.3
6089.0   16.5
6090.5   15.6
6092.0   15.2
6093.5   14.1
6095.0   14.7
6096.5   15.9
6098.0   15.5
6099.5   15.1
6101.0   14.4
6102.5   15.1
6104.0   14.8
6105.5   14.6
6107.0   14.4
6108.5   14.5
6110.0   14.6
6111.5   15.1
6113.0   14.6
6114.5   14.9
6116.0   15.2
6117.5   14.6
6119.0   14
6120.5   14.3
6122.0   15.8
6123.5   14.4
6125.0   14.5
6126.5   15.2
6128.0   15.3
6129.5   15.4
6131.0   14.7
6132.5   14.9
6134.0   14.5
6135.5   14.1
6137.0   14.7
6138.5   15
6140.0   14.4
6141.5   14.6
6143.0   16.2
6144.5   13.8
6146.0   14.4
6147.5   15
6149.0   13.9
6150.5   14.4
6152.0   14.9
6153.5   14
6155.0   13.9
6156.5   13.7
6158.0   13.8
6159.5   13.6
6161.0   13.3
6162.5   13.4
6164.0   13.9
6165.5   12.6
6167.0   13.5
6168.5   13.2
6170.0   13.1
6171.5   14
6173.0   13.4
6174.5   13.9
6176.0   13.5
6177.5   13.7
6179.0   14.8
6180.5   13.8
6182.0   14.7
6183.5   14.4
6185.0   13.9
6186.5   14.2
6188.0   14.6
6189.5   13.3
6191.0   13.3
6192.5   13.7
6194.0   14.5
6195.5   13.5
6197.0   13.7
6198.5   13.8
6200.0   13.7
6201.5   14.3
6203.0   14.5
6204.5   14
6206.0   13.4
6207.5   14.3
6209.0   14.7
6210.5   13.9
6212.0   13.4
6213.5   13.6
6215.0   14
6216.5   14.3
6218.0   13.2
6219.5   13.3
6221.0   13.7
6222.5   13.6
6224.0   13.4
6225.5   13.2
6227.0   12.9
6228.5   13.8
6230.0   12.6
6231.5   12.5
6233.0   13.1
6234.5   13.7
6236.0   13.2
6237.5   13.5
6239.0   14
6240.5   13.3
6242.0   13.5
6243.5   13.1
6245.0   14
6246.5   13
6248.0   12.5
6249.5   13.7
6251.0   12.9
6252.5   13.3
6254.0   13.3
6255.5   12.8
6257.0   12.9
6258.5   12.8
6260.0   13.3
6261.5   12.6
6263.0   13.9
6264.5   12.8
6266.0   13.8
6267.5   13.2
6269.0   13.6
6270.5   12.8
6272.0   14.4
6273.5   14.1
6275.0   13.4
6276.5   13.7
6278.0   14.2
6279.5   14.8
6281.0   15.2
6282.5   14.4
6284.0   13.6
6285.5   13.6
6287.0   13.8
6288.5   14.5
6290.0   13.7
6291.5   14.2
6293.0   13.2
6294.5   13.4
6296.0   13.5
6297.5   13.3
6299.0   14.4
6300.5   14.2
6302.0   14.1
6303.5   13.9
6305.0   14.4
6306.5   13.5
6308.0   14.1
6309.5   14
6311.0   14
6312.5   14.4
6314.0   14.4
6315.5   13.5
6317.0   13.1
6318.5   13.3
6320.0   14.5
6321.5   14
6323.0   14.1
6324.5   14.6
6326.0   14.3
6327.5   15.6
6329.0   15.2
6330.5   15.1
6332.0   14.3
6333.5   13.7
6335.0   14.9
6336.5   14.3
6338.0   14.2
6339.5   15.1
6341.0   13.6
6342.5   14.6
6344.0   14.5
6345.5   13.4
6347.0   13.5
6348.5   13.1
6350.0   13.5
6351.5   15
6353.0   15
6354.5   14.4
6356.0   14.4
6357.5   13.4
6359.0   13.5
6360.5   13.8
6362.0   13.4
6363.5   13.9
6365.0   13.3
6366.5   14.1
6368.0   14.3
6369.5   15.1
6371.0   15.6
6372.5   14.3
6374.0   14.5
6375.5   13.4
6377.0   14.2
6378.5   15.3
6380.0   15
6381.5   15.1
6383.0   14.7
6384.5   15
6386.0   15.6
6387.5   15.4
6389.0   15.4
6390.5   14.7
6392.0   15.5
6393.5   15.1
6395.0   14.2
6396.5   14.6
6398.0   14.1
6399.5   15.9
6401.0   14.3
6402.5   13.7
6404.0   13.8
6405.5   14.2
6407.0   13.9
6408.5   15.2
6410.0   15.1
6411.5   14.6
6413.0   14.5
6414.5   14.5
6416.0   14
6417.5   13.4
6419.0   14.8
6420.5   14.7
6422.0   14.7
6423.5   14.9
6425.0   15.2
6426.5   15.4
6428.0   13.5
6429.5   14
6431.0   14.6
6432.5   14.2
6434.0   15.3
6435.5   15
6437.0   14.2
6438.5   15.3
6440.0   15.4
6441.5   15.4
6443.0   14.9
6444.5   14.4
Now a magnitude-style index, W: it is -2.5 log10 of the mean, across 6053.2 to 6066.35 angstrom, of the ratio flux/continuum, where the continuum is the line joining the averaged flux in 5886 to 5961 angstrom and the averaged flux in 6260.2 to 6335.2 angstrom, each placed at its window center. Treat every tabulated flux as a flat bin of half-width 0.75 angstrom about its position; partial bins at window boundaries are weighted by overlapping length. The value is -0.10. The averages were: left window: 13.6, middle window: 15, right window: 14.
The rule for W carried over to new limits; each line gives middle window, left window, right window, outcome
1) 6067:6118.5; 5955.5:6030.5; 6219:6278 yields -0.076 mag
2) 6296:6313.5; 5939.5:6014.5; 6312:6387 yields 0.024 mag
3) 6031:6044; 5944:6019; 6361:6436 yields -0.046 mag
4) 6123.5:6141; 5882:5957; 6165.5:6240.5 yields -0.085 mag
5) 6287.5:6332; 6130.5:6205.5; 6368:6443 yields 0.027 mag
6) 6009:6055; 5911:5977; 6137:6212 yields -0.043 mag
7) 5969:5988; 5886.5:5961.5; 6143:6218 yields -0.052 mag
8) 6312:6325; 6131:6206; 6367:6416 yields 0.039 mag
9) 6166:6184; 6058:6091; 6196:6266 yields 0.018 mag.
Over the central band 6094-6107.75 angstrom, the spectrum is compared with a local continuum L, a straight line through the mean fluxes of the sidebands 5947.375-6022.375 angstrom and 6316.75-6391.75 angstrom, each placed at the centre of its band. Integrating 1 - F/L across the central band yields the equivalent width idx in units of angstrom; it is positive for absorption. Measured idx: -0.5 angstrom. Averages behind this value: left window 14.4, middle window 14.9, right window 14.4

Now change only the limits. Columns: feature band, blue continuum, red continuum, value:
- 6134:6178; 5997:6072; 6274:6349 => 1.38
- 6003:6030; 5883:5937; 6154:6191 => -1.78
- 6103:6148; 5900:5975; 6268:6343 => -1.90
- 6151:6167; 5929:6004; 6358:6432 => 0.86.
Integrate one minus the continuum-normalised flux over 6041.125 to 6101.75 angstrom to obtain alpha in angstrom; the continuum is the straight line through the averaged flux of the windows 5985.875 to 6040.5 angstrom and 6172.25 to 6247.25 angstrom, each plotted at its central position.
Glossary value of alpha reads -3.70 angstrom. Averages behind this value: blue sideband 14.5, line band 15.1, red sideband 13.7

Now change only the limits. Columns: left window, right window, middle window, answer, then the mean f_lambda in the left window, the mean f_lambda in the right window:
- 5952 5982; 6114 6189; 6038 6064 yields -1.3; 14.5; 14.3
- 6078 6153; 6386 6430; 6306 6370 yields 2.3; 14.8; 14.6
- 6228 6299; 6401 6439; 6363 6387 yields -0.7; 13.5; 14.5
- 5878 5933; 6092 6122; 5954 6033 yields -3.3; 13.1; 14.8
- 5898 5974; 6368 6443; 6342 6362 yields 0.9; 14.2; 14.7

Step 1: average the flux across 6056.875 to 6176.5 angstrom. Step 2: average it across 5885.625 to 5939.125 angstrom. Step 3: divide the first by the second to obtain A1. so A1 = 1.11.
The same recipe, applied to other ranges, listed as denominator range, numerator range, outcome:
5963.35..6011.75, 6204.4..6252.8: 0.93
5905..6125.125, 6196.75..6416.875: 0.96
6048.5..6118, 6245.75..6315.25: 0.91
